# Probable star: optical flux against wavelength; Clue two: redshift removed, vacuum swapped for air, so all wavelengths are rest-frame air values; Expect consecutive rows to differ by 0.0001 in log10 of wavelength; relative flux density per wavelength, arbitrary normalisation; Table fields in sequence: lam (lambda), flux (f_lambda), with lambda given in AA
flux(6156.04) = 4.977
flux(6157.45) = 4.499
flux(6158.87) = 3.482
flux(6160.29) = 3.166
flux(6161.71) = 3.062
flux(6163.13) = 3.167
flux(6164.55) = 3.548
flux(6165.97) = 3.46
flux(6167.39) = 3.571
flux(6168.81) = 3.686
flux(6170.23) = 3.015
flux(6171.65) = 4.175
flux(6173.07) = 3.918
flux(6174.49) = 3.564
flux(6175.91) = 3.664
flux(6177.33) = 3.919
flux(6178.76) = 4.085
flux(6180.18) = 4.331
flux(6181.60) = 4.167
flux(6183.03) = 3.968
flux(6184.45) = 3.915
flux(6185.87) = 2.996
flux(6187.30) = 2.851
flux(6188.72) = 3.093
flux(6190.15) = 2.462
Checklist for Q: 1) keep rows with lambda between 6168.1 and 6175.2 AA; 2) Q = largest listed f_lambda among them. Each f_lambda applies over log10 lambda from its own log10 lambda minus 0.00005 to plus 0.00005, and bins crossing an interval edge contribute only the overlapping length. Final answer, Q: 4.175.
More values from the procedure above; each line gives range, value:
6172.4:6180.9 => 4.331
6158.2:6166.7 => 3.548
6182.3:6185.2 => 3.968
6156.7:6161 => 4.499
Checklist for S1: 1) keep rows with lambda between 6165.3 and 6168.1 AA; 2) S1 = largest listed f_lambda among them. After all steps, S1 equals 3.571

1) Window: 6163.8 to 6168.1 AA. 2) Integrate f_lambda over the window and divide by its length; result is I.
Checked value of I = 3.52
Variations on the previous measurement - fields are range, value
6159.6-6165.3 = 3.24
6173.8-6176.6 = 3.62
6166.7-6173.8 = 3.68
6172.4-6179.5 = 3.83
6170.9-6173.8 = 4.03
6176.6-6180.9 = 4.11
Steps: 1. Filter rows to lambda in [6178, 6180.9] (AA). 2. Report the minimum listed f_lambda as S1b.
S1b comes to 4.085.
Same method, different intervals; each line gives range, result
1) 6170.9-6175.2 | 3.564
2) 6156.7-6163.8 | 3.062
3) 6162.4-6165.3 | 3.167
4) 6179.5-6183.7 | 3.968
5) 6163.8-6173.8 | 3.015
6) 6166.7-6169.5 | 3.571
